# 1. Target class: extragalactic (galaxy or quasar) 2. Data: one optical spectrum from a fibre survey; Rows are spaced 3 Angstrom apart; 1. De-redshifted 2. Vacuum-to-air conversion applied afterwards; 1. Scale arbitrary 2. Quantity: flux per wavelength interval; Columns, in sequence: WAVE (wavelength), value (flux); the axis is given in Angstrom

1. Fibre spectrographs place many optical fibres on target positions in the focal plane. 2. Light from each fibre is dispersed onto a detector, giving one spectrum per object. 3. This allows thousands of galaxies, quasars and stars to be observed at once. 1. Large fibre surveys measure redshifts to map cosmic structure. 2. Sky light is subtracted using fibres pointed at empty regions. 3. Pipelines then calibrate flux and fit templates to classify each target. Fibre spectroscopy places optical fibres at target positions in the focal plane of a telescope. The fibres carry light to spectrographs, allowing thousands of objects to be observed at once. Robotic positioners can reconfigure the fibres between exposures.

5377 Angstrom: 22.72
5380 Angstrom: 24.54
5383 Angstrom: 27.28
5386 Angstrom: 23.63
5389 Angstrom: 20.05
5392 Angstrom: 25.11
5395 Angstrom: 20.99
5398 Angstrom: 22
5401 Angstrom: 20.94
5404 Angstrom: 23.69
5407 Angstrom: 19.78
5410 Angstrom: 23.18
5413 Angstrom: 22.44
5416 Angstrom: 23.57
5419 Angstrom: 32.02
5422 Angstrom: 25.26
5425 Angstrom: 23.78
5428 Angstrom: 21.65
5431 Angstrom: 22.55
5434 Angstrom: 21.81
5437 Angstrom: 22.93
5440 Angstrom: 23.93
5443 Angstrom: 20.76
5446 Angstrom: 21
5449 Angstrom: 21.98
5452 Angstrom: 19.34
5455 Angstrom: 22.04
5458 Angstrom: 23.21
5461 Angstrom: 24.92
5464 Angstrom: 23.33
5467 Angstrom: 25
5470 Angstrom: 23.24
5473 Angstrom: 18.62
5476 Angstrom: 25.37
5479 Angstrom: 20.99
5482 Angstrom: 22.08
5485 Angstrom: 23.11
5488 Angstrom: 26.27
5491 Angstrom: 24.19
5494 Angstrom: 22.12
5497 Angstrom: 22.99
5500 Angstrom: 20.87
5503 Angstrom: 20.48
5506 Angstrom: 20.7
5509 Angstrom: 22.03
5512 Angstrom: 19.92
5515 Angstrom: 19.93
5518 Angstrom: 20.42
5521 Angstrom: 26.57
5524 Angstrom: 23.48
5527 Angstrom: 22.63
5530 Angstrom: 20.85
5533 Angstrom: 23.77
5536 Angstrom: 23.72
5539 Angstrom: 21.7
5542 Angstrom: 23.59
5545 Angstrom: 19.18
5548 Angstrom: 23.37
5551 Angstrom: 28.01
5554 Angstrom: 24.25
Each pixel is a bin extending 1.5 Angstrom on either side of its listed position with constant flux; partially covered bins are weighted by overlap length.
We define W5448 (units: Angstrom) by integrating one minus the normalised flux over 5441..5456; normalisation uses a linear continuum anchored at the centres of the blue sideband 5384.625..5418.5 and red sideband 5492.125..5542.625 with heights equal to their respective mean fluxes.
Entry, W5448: 0.9 Angstrom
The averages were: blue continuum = 22.6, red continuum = 22.1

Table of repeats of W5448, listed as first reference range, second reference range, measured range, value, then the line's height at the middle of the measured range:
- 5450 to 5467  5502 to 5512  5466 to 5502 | -1.73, 21.8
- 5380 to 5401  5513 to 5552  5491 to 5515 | 1.51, 22.8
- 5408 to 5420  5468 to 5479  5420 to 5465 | 1.81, 23.6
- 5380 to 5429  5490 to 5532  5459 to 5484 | -0.48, 22.5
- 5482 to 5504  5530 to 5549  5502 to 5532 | 1.15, 22.6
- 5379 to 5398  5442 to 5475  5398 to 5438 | -0.68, 22.9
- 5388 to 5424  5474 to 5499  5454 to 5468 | -0.27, 23.3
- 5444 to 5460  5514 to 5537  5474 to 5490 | -1.00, 22.1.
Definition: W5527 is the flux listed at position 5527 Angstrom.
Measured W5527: 22.63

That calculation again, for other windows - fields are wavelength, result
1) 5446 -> 21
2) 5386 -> 23.63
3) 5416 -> 23.57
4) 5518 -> 20.42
